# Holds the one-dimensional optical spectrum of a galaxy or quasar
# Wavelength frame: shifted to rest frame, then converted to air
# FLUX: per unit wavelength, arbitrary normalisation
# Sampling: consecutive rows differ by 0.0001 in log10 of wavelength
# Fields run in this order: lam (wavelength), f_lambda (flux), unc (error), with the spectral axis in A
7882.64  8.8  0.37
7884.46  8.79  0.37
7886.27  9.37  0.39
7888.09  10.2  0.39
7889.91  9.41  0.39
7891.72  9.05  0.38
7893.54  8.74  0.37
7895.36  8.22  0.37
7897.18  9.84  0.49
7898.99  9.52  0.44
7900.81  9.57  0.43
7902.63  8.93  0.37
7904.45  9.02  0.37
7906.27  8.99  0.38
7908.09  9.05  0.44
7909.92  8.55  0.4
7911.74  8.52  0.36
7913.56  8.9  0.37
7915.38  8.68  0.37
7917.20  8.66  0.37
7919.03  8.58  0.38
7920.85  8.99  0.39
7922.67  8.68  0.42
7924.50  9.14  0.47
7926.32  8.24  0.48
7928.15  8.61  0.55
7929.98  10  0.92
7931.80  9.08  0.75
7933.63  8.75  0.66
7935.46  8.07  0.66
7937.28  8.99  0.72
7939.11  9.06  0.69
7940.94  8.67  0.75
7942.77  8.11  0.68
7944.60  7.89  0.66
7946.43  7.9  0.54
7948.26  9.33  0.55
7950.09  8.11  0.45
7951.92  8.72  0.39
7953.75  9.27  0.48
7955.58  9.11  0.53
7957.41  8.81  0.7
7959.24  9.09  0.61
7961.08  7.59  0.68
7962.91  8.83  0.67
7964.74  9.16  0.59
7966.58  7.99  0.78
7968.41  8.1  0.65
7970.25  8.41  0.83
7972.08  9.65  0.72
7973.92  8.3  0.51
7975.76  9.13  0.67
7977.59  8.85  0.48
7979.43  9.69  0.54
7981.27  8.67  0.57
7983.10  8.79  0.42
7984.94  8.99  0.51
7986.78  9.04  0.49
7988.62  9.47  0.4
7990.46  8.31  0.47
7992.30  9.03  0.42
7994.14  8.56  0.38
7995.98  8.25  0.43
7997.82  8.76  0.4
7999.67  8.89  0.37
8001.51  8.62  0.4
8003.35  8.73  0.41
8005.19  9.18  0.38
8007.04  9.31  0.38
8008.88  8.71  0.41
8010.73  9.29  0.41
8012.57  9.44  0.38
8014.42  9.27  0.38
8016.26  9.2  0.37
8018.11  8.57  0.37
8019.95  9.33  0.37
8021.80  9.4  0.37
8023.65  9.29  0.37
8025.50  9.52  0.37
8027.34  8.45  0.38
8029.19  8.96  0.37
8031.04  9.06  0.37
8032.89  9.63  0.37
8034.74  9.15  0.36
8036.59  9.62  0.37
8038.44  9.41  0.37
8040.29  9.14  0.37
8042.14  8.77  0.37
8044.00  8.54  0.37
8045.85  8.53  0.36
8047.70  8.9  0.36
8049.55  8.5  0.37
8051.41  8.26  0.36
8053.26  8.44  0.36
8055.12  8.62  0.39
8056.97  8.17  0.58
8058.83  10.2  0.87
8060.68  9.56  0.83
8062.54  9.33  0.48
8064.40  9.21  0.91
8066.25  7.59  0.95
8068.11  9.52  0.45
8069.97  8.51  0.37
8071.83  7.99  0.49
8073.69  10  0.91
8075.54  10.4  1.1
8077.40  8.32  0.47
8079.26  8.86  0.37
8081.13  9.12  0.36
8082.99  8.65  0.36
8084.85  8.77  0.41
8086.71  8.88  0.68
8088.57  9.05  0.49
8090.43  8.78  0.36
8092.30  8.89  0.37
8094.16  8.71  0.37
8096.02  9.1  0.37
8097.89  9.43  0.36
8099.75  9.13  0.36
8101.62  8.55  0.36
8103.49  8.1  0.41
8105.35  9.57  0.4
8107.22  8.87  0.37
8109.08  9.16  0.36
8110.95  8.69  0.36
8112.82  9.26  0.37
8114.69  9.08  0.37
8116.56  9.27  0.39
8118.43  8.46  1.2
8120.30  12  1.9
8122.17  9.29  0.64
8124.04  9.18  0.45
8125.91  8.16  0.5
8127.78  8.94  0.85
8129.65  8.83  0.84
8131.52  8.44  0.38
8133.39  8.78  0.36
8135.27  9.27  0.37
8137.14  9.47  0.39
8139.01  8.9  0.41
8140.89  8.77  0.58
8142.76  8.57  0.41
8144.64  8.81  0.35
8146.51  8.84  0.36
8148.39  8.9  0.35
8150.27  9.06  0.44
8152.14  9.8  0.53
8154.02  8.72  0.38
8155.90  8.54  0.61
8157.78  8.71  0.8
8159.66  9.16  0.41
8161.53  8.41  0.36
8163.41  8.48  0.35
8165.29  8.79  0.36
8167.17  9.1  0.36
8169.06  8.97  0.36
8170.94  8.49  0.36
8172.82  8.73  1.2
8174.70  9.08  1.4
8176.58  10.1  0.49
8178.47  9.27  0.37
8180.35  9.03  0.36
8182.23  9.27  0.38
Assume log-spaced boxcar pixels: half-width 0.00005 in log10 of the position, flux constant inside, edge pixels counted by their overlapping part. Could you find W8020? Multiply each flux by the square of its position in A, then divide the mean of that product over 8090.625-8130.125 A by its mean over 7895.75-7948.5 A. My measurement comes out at 1.1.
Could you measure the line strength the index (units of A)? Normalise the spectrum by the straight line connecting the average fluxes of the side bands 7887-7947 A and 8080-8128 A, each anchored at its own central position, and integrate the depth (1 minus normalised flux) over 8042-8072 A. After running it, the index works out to 0.8 A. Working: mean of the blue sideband 8.87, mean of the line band 8.76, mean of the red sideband 9.04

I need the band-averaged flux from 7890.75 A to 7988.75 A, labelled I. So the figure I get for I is 8.81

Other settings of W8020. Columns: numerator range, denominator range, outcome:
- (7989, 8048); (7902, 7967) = 1.05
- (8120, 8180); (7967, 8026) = 1.04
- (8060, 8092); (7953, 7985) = 1.05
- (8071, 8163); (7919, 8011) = 1.06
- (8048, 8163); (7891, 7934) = 1.05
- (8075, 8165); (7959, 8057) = 1.04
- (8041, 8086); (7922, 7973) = 1.05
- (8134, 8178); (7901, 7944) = 1.08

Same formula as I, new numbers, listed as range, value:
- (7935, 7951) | 8.47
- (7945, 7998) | 8.75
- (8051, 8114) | 8.94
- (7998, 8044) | 9.1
